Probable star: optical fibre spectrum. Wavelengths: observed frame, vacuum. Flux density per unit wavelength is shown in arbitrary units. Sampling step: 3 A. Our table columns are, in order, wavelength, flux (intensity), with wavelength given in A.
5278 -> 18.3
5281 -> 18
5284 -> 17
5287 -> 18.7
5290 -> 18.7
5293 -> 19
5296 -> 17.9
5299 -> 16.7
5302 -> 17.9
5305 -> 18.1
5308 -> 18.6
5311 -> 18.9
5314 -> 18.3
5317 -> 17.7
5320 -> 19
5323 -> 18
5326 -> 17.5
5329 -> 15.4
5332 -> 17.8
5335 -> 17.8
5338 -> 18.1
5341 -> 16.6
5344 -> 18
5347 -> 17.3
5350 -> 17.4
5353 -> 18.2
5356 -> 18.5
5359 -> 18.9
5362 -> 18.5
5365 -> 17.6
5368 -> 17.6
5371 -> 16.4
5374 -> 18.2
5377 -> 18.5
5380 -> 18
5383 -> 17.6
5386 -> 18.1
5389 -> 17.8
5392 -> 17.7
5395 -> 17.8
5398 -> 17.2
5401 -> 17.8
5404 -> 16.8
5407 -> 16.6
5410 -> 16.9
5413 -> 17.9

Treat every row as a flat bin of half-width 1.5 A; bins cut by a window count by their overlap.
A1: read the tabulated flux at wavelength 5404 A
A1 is 16.8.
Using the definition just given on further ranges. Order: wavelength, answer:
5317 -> 17.7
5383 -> 17.6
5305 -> 18.1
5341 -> 16.6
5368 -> 17.6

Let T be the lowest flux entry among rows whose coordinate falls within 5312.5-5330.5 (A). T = 15.4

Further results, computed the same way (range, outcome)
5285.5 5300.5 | 16.7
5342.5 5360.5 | 17.3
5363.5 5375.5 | 16.4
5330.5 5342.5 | 16.6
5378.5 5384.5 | 17.6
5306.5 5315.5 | 18.3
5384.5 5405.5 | 16.8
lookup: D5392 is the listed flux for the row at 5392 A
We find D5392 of 17.7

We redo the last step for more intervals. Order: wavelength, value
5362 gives 18.5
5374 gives 18.2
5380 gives 18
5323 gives 18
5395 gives 17.8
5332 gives 17.8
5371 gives 16.4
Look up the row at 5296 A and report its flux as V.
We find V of 17.9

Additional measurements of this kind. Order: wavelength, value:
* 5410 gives 16.9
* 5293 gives 19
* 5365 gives 17.6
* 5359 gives 18.9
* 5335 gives 17.8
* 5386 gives 18.1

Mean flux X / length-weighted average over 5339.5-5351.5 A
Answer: 17.3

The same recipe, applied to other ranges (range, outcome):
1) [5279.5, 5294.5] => 18.3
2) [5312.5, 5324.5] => 18.2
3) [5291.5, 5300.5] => 17.9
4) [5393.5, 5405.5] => 17.4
